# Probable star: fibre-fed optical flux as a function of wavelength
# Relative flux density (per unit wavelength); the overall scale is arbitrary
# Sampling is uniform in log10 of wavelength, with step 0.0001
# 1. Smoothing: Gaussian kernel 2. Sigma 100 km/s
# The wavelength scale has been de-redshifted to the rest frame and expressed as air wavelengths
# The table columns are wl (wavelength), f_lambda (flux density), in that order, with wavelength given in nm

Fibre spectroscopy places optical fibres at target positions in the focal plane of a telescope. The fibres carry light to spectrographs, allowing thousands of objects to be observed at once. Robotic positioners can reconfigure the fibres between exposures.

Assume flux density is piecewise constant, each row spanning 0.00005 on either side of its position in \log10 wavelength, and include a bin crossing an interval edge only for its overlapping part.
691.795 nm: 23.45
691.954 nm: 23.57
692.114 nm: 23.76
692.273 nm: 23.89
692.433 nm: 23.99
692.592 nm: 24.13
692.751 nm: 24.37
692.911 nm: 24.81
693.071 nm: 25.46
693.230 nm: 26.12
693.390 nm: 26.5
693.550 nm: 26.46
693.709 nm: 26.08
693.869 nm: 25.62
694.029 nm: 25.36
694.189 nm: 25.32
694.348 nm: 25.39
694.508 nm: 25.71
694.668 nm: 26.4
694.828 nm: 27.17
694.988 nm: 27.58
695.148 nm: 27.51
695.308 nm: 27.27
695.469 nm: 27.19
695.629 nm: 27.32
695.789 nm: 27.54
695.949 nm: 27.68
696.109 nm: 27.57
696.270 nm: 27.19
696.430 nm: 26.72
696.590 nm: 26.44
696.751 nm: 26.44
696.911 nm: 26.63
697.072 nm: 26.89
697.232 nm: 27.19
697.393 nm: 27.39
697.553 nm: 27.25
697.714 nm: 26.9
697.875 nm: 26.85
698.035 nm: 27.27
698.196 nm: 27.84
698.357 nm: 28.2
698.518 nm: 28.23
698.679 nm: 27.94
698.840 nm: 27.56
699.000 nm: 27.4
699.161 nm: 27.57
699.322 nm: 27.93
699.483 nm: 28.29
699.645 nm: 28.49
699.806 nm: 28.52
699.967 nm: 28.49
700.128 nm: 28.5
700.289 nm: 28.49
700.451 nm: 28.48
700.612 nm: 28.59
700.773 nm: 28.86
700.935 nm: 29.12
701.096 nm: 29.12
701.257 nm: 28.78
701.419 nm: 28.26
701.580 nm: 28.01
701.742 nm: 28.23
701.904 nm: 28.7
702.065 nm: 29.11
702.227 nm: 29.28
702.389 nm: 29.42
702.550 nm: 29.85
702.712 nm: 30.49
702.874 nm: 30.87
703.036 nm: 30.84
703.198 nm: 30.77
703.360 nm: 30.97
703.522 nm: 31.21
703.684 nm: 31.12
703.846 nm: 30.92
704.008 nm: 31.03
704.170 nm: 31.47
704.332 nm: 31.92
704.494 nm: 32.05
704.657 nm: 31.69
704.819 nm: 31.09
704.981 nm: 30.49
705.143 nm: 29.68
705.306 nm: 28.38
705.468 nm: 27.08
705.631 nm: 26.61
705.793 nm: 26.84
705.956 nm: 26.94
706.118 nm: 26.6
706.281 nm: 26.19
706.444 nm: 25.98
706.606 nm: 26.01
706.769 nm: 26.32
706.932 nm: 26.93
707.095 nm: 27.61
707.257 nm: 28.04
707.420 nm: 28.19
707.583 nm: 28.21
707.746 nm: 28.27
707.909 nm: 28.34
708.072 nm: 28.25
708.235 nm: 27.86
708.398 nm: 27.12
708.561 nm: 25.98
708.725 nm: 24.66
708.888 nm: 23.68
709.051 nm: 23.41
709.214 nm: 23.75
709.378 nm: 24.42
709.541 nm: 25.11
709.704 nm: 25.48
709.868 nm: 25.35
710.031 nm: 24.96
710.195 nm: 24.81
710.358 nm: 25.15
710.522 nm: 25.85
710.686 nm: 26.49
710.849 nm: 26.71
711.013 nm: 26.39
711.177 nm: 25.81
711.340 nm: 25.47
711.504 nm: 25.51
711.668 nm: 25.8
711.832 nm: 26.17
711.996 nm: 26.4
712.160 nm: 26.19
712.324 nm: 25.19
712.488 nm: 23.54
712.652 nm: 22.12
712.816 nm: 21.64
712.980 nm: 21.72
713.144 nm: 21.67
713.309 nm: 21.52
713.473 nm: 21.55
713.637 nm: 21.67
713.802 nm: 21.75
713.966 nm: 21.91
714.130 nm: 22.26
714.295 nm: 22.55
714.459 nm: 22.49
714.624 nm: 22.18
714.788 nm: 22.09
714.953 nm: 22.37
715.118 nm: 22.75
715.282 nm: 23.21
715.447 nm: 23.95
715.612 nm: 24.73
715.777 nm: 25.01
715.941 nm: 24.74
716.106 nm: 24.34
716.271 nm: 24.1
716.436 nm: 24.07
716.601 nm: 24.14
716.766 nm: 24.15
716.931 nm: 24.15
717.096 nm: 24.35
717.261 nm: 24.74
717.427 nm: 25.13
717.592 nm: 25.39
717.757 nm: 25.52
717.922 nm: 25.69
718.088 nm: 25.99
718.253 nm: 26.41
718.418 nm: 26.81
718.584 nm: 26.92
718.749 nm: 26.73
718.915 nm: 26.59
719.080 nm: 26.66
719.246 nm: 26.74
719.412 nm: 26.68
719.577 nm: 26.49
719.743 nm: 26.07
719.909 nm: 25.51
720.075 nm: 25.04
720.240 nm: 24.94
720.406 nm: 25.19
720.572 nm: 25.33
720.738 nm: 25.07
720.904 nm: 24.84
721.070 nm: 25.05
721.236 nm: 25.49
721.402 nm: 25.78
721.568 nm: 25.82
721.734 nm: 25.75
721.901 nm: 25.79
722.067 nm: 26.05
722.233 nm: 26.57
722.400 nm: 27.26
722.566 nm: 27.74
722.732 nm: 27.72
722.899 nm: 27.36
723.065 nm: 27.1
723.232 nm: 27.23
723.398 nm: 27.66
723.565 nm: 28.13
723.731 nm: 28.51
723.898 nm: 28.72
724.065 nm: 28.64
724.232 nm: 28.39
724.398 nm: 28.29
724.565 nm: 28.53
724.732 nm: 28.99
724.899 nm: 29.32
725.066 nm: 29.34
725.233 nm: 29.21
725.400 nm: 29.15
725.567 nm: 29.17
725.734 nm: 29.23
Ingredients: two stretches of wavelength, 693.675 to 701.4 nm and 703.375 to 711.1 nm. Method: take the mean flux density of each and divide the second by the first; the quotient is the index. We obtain 1.0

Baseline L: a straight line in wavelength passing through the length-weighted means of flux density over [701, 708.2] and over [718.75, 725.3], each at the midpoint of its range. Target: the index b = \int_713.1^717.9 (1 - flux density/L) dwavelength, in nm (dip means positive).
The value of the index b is 0.73 nm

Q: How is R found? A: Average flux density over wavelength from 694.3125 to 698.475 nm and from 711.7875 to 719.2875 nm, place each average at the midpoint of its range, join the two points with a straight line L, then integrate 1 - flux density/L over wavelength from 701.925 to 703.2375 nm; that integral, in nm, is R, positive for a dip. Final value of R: -0.19 nm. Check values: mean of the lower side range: 27.1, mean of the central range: 30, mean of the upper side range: 24.1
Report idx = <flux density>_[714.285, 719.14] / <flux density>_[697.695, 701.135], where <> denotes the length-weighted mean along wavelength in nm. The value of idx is 0.88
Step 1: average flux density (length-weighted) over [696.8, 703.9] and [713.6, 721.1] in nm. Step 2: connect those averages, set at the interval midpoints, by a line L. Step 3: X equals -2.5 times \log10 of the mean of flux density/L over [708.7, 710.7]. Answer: 0.07 mag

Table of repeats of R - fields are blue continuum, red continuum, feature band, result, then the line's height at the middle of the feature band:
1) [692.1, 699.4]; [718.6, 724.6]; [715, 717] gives 0.192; 26.6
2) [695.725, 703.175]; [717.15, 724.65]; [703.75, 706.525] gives -0.139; 27.7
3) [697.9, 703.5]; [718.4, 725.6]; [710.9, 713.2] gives 0.267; 27.8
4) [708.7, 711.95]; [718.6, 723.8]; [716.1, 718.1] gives 0.095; 25.9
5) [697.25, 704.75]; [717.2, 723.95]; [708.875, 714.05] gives 0.620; 27.6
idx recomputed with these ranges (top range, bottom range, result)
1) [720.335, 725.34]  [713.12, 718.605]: 1.14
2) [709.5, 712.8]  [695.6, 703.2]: 0.90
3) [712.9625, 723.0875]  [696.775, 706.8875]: 0.87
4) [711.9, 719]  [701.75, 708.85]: 0.83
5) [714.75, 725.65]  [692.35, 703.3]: 0.95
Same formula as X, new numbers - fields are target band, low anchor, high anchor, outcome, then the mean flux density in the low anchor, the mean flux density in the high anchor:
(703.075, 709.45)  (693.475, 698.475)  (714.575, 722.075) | -0.082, 26.9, 25.1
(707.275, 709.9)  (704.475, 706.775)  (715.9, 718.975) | 0.048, 28.1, 25.3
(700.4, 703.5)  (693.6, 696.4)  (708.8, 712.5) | -0.130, 26.7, 25.3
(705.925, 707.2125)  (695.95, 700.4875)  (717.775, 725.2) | 0.028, 27.6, 26.8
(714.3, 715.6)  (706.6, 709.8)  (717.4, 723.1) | 0.151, 26.4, 26.1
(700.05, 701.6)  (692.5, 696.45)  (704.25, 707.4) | -0.049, 26.3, 28.2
